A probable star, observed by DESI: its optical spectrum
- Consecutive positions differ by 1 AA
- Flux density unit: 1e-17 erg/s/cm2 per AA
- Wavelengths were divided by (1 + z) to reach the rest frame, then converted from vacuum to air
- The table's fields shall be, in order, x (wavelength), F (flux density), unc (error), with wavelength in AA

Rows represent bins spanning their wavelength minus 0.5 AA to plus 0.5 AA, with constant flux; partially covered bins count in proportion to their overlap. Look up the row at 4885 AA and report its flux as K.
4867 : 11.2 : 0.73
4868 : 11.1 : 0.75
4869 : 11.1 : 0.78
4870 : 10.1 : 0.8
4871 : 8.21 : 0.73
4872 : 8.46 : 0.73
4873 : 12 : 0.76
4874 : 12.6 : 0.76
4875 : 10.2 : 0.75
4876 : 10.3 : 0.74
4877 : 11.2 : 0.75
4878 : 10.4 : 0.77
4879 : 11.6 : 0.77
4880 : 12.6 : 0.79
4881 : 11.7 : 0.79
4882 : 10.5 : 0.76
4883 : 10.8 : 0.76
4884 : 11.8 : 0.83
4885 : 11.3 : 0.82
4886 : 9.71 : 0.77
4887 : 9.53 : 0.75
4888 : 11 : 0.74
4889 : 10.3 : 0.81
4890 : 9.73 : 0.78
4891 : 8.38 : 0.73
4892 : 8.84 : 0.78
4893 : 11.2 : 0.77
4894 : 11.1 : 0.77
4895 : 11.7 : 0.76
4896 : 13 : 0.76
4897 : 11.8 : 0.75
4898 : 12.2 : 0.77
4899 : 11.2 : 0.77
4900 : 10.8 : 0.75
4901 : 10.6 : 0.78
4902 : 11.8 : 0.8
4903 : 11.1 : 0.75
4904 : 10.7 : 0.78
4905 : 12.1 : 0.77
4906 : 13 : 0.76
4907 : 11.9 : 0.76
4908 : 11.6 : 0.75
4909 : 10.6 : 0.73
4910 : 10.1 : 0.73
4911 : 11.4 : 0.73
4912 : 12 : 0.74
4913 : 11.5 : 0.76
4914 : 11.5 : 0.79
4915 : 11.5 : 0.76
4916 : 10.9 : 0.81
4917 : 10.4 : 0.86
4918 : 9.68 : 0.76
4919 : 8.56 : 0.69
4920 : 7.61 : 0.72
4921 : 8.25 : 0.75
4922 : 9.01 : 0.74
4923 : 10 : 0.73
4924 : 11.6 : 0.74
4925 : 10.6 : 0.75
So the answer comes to 11.3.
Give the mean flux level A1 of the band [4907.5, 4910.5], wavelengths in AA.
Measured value 10.8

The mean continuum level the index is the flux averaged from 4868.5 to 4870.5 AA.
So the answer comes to 10.6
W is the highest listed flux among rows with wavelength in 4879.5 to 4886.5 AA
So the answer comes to 12.6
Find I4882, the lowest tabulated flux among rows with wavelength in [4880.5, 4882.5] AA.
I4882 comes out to 10.5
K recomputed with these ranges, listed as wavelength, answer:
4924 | 11.6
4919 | 8.56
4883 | 10.8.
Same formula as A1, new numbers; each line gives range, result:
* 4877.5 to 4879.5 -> 11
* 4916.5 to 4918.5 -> 10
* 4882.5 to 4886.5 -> 10.9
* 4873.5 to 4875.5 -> 11.4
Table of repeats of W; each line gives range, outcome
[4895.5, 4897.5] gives 13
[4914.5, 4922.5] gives 11.5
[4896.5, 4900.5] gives 12.2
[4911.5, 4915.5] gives 12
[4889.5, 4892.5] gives 9.73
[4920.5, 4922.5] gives 9.01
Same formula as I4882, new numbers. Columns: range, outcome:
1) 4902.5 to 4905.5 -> 10.7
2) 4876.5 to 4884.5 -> 10.4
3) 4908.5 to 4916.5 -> 10.1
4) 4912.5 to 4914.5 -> 11.5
